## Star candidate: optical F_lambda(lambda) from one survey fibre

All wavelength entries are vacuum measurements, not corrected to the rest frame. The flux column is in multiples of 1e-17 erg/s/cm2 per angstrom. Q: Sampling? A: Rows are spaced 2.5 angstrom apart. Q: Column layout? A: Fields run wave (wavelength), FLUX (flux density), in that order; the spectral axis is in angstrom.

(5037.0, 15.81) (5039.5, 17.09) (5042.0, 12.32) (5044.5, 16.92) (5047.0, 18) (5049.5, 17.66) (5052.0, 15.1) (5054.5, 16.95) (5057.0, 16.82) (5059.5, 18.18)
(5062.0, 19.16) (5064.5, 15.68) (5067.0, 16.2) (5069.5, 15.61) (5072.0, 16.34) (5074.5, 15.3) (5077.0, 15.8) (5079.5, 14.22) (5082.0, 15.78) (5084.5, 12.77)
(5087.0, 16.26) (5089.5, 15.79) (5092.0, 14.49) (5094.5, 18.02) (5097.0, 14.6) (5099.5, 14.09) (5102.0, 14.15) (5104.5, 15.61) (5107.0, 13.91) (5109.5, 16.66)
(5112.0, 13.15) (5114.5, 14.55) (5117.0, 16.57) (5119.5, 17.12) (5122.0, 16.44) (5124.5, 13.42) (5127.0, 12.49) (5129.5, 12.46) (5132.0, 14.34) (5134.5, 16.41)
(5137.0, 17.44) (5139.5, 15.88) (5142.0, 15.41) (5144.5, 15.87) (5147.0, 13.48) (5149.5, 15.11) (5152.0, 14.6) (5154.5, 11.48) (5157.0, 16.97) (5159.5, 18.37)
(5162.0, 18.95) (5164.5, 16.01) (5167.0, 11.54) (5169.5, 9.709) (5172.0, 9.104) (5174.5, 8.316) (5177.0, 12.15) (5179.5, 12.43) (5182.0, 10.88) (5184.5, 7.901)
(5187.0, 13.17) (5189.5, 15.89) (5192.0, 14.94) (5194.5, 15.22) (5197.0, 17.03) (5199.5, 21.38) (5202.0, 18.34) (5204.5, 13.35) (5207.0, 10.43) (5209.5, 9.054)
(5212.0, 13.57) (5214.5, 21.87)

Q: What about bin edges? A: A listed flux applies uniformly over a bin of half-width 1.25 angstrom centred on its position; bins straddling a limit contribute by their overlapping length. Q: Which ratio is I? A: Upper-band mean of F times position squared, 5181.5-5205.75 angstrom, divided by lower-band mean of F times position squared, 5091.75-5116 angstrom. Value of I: 1.03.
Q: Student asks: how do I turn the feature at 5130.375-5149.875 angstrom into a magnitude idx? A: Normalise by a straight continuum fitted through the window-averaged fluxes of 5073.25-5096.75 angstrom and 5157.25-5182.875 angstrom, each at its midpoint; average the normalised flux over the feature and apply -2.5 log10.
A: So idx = -0.12 mag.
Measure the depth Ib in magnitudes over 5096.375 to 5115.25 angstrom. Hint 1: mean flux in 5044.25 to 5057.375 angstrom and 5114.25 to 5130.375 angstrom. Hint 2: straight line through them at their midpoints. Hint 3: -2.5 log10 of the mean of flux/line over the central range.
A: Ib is 0.05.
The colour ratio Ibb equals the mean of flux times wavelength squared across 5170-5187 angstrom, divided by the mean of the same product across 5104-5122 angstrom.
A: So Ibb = 0.7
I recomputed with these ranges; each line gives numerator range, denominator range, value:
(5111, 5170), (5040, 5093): 0.96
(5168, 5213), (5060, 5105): 0.87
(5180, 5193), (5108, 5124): 0.82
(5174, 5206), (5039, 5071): 0.89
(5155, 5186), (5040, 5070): 0.80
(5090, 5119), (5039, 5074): 0.93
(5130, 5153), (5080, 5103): 1.03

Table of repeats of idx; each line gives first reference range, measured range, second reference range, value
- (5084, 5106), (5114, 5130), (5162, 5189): -0.06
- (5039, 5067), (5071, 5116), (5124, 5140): 0.04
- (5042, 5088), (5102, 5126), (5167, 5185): -0.12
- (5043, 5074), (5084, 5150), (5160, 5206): 0.02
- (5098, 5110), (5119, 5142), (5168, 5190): -0.13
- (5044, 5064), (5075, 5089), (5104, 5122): 0.10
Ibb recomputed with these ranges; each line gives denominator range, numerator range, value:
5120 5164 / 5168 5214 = 0.87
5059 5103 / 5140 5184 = 0.89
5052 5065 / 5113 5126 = 0.92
